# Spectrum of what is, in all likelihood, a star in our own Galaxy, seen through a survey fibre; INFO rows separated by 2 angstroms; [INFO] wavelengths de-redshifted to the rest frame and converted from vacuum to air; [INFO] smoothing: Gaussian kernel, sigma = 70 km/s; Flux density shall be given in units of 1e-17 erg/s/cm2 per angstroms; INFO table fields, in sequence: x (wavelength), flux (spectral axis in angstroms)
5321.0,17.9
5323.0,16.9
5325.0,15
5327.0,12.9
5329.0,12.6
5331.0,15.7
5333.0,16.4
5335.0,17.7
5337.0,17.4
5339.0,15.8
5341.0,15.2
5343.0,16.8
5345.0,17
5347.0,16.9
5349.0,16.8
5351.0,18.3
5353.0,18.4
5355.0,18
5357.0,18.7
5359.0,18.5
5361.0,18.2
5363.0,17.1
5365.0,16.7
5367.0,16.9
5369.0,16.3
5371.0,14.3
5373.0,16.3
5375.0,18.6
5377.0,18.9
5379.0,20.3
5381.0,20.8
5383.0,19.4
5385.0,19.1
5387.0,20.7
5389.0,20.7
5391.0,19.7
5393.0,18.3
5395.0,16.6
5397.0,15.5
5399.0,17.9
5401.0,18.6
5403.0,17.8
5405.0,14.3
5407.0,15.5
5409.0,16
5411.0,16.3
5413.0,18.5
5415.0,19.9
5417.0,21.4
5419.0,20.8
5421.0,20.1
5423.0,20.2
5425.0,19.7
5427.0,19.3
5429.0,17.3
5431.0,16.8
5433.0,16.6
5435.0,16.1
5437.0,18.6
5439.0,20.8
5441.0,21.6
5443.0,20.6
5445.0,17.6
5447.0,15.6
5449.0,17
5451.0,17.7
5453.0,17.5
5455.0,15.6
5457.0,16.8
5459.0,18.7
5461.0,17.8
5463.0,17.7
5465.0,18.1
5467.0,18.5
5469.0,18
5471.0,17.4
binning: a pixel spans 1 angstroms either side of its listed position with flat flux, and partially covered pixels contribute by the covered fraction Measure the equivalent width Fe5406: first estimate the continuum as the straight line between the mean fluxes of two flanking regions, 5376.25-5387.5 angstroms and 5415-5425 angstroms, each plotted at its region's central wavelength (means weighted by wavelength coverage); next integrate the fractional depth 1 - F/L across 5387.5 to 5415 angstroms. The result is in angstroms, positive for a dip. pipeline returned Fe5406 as 3.60 angstroms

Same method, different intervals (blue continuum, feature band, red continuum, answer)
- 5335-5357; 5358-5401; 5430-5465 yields -1.9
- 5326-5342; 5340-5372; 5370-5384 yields -0.4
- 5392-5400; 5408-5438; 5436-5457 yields -1.4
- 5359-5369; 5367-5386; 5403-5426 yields -0.7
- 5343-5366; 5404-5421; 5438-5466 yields -0.1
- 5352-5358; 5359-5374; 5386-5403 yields 1.4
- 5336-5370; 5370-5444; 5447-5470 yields -4.7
